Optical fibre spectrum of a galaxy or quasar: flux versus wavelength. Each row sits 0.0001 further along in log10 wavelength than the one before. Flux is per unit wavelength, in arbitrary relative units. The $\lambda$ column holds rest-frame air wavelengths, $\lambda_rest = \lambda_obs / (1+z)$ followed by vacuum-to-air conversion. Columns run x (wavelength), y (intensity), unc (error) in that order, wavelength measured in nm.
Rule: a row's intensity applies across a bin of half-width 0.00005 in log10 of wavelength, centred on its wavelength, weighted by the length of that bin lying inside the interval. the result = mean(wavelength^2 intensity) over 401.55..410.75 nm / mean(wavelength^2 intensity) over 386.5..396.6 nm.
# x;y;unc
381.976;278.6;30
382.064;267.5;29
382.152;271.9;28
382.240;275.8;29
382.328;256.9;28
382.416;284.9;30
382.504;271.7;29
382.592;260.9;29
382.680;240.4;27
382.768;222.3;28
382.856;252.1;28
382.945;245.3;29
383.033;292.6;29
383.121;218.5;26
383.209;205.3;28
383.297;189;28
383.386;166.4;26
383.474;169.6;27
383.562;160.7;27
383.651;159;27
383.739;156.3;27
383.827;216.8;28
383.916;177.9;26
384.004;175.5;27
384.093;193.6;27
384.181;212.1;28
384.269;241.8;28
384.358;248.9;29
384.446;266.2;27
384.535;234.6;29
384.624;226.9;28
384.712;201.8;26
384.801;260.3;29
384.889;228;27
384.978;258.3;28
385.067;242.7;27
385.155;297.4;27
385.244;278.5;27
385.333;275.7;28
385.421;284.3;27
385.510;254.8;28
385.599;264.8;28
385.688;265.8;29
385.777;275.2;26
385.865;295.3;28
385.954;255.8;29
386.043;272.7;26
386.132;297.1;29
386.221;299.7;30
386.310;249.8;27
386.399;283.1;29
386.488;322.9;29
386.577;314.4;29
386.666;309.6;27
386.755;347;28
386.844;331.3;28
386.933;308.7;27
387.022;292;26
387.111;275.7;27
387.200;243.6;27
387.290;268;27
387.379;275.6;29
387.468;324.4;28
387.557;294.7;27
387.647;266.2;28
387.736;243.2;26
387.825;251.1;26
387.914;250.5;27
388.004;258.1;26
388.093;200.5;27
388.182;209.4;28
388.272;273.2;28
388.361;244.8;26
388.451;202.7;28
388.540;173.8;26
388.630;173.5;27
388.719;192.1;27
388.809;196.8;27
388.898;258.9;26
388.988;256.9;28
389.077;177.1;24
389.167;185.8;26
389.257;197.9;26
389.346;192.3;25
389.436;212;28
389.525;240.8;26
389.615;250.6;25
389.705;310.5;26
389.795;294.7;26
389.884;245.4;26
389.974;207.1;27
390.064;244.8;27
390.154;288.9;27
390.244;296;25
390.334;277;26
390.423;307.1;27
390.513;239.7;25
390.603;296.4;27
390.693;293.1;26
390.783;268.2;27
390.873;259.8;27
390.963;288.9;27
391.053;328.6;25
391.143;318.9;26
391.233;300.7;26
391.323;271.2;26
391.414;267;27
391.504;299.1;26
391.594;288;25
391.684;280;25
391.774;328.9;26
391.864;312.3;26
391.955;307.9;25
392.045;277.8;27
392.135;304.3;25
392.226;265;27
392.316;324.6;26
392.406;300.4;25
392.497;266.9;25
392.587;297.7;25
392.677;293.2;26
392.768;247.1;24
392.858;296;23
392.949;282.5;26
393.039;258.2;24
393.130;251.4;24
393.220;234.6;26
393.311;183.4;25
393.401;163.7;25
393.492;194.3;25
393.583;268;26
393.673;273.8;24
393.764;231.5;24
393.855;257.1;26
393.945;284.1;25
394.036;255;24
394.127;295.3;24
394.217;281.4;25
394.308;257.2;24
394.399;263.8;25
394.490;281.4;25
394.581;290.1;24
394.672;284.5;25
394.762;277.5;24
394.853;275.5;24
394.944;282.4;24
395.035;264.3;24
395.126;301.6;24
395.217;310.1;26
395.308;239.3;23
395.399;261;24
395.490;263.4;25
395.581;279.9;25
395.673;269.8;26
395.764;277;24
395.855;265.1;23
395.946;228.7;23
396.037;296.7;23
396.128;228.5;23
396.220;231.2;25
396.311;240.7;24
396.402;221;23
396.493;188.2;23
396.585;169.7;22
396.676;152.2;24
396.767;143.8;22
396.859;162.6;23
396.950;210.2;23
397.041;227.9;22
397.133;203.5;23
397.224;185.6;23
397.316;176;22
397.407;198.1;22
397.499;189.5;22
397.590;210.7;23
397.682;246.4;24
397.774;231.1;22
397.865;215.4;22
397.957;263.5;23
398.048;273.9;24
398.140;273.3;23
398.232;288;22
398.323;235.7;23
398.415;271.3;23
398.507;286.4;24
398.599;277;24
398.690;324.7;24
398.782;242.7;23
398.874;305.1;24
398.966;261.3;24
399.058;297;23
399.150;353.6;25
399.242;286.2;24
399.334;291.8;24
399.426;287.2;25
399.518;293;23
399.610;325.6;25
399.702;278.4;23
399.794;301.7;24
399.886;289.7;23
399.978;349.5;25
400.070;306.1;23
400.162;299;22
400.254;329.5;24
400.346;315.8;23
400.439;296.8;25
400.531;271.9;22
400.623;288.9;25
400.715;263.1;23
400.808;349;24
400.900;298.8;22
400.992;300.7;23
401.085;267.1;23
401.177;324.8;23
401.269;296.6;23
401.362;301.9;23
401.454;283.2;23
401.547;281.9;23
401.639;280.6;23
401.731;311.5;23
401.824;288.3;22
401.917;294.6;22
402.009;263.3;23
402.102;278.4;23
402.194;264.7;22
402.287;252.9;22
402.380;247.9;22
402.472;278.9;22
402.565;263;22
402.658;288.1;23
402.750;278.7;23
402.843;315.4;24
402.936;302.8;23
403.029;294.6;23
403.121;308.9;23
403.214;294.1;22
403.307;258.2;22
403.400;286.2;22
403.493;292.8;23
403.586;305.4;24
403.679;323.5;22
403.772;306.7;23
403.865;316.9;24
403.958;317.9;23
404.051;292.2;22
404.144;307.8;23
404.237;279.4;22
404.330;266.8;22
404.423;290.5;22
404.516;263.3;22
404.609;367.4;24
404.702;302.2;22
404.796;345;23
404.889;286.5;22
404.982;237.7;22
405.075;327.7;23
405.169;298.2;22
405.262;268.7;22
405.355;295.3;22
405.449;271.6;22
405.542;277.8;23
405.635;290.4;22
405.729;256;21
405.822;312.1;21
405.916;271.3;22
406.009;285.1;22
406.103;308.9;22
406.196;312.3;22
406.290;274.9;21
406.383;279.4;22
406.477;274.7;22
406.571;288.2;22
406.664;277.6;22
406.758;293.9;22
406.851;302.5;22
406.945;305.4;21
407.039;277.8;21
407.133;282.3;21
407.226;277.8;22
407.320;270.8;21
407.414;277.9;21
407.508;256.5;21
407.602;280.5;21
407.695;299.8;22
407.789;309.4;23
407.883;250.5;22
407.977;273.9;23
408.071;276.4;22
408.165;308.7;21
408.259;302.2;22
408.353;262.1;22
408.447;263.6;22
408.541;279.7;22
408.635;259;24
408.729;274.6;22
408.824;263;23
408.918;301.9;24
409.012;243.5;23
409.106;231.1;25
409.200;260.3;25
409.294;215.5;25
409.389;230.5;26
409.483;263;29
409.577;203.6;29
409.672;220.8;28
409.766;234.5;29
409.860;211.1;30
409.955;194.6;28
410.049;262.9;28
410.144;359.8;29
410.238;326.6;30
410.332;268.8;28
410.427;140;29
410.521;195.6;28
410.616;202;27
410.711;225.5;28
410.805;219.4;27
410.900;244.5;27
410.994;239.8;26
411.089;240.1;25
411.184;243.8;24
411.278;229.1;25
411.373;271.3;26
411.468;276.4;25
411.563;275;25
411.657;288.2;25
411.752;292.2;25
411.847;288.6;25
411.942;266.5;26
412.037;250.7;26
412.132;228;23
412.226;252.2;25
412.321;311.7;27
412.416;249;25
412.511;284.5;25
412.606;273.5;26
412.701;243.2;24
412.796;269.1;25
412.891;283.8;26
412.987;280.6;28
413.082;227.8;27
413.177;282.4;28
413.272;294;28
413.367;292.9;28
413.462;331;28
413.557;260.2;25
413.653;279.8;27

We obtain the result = 1.13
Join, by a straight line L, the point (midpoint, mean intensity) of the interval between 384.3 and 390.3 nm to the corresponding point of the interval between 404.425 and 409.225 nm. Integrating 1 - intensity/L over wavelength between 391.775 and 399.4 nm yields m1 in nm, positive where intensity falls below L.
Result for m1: 0.33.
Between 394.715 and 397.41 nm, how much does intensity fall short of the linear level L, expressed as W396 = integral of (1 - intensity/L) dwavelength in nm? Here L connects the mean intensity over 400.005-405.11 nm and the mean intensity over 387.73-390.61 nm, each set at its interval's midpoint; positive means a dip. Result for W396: 0.313 nm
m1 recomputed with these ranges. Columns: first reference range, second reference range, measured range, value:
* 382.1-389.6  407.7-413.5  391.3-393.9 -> -0.21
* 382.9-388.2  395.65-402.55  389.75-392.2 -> -0.26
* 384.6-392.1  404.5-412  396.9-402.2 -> -0.16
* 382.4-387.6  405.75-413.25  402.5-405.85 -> -0.40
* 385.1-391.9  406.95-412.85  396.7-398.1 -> 0.29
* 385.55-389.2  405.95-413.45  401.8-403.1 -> -0.08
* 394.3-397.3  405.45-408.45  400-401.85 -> -0.26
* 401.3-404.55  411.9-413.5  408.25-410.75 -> 0.27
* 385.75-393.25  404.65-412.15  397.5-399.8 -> -0.05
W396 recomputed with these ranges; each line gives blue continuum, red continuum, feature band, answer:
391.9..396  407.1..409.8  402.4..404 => -0.176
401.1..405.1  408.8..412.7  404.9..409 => -0.171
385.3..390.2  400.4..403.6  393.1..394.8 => 0.105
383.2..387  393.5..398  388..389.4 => 0.205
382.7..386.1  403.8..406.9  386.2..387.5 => -0.304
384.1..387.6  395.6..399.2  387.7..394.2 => -0.007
